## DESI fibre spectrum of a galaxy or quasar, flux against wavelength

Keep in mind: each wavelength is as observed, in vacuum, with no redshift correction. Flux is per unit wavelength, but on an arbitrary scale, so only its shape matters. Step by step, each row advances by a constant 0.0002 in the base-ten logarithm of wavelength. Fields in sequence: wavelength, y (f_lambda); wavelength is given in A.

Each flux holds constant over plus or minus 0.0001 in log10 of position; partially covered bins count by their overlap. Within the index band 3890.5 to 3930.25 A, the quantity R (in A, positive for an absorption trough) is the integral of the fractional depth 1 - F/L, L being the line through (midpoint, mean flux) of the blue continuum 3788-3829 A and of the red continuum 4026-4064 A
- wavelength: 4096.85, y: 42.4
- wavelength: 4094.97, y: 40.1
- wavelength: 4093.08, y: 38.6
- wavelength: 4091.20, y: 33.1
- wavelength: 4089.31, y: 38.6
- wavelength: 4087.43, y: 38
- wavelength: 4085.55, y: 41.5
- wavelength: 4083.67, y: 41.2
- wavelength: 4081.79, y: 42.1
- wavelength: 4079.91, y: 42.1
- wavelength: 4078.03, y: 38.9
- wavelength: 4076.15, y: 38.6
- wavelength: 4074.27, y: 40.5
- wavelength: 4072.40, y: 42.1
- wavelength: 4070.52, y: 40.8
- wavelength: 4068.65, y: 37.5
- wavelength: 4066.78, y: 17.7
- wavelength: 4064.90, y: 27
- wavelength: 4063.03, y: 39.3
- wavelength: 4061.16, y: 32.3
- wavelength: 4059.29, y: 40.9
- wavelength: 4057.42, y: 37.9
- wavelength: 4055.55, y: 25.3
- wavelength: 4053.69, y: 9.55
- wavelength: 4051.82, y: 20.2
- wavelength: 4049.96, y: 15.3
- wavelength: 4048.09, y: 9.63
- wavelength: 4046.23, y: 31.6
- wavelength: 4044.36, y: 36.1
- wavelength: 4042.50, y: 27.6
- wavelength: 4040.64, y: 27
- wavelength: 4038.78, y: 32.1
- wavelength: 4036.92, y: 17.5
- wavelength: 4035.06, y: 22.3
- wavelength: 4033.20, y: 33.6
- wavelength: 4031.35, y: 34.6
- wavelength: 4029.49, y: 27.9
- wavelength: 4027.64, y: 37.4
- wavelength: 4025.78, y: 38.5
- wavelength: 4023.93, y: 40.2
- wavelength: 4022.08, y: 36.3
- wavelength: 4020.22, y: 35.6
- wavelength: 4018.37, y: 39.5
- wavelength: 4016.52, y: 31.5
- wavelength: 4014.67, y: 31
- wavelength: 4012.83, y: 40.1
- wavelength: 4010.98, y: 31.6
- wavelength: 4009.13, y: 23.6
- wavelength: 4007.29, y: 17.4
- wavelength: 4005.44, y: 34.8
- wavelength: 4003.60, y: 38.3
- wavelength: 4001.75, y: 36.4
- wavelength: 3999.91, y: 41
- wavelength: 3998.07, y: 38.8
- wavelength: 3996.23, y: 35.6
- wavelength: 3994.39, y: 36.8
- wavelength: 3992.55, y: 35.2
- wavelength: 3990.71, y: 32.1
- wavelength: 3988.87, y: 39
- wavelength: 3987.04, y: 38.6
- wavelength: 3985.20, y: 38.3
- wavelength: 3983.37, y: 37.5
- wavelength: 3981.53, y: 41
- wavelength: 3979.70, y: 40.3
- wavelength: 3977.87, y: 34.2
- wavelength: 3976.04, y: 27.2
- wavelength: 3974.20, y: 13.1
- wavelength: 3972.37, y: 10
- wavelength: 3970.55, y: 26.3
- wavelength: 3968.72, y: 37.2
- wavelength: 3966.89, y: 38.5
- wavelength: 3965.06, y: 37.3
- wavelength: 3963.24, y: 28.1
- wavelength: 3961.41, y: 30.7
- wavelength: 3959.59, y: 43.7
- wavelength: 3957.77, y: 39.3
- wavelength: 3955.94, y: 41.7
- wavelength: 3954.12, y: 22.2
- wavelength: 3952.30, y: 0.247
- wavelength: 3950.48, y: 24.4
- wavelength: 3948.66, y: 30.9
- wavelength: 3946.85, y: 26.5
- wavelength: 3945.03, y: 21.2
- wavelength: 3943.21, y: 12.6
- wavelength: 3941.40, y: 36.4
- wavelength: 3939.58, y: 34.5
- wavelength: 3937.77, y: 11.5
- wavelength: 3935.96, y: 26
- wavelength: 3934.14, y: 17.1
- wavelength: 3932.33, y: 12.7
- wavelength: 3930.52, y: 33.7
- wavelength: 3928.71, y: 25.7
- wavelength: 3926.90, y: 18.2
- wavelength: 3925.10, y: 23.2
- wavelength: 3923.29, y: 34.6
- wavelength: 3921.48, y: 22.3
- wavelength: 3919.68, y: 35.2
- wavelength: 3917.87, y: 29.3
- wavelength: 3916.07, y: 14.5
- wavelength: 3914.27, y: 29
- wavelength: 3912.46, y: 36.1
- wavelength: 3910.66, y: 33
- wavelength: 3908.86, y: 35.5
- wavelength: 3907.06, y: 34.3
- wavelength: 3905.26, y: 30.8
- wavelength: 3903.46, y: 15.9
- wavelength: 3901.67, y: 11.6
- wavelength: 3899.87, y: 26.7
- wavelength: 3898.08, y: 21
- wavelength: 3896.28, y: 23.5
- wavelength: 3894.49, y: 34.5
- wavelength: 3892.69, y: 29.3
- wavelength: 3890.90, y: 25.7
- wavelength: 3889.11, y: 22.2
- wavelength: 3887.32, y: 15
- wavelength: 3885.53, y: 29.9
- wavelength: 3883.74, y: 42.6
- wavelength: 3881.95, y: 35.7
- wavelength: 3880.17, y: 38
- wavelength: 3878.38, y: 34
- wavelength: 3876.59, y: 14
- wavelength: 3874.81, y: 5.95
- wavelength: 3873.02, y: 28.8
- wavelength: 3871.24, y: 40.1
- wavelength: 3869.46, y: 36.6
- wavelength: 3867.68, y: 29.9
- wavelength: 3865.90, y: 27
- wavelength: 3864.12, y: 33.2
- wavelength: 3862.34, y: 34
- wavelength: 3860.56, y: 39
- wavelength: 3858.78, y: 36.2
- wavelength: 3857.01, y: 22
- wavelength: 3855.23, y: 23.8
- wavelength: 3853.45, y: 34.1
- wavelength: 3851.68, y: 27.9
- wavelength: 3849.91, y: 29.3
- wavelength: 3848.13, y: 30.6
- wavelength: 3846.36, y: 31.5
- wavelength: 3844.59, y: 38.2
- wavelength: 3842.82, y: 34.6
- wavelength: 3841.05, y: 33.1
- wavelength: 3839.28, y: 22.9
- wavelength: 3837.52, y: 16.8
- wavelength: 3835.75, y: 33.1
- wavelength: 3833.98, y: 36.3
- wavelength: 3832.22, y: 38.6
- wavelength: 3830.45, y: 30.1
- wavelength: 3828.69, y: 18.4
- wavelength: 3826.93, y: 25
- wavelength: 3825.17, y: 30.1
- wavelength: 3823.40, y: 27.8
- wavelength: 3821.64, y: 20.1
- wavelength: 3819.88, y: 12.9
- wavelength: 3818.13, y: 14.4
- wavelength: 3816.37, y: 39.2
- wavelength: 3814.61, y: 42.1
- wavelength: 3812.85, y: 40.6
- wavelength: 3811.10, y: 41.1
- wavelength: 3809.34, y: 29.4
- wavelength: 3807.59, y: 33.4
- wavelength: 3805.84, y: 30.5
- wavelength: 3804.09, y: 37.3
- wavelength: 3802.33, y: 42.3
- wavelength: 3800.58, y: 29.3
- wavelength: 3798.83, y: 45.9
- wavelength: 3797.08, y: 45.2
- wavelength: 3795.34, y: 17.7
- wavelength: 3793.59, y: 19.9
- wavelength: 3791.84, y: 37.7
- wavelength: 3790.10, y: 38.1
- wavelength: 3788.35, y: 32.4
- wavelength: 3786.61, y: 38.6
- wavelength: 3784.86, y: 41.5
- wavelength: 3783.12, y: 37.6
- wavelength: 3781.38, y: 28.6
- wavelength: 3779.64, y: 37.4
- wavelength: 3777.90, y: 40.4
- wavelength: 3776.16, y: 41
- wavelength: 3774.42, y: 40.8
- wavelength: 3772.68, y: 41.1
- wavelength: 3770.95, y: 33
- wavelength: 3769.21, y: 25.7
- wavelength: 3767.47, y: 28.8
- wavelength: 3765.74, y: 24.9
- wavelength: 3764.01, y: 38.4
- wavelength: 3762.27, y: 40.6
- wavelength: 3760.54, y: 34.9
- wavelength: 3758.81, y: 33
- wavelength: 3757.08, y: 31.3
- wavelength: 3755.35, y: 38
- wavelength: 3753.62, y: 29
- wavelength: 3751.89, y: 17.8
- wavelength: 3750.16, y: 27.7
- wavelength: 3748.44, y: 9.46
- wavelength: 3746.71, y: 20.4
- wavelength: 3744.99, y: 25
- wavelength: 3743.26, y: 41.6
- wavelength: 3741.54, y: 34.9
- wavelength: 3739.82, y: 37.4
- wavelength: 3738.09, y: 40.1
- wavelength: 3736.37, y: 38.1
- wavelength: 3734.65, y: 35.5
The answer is 4.1 A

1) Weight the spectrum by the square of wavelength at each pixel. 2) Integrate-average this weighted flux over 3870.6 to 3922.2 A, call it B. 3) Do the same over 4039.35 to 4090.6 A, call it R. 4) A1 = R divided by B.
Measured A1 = 1.3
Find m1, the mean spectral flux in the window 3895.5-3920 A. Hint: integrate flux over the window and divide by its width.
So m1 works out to 26.7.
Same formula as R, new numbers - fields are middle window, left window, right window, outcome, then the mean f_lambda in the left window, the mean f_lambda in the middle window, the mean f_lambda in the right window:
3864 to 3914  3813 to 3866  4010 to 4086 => 3.5 A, 29.6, 28.2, 32.4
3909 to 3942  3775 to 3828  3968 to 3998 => 6.6 A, 33.2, 26.4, 32.8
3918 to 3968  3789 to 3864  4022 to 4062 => 4.6 A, 31.2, 27.1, 28.6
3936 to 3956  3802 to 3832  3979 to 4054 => 5.3 A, 30.2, 23.2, 32.1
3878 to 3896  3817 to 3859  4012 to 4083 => -1.0 A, 27.8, 30.3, 32.1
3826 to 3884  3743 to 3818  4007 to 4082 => 4.7 A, 33.4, 30.2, 31.5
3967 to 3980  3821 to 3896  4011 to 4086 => 1.8 A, 29.4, 27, 32.5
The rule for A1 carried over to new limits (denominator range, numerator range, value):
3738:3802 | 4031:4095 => 1.13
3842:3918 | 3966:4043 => 1.21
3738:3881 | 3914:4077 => 1.05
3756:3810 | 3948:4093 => 1.06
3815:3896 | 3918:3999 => 1.07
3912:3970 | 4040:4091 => 1.27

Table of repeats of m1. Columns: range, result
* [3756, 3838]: 32.9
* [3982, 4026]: 35.3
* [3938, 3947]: 25.1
